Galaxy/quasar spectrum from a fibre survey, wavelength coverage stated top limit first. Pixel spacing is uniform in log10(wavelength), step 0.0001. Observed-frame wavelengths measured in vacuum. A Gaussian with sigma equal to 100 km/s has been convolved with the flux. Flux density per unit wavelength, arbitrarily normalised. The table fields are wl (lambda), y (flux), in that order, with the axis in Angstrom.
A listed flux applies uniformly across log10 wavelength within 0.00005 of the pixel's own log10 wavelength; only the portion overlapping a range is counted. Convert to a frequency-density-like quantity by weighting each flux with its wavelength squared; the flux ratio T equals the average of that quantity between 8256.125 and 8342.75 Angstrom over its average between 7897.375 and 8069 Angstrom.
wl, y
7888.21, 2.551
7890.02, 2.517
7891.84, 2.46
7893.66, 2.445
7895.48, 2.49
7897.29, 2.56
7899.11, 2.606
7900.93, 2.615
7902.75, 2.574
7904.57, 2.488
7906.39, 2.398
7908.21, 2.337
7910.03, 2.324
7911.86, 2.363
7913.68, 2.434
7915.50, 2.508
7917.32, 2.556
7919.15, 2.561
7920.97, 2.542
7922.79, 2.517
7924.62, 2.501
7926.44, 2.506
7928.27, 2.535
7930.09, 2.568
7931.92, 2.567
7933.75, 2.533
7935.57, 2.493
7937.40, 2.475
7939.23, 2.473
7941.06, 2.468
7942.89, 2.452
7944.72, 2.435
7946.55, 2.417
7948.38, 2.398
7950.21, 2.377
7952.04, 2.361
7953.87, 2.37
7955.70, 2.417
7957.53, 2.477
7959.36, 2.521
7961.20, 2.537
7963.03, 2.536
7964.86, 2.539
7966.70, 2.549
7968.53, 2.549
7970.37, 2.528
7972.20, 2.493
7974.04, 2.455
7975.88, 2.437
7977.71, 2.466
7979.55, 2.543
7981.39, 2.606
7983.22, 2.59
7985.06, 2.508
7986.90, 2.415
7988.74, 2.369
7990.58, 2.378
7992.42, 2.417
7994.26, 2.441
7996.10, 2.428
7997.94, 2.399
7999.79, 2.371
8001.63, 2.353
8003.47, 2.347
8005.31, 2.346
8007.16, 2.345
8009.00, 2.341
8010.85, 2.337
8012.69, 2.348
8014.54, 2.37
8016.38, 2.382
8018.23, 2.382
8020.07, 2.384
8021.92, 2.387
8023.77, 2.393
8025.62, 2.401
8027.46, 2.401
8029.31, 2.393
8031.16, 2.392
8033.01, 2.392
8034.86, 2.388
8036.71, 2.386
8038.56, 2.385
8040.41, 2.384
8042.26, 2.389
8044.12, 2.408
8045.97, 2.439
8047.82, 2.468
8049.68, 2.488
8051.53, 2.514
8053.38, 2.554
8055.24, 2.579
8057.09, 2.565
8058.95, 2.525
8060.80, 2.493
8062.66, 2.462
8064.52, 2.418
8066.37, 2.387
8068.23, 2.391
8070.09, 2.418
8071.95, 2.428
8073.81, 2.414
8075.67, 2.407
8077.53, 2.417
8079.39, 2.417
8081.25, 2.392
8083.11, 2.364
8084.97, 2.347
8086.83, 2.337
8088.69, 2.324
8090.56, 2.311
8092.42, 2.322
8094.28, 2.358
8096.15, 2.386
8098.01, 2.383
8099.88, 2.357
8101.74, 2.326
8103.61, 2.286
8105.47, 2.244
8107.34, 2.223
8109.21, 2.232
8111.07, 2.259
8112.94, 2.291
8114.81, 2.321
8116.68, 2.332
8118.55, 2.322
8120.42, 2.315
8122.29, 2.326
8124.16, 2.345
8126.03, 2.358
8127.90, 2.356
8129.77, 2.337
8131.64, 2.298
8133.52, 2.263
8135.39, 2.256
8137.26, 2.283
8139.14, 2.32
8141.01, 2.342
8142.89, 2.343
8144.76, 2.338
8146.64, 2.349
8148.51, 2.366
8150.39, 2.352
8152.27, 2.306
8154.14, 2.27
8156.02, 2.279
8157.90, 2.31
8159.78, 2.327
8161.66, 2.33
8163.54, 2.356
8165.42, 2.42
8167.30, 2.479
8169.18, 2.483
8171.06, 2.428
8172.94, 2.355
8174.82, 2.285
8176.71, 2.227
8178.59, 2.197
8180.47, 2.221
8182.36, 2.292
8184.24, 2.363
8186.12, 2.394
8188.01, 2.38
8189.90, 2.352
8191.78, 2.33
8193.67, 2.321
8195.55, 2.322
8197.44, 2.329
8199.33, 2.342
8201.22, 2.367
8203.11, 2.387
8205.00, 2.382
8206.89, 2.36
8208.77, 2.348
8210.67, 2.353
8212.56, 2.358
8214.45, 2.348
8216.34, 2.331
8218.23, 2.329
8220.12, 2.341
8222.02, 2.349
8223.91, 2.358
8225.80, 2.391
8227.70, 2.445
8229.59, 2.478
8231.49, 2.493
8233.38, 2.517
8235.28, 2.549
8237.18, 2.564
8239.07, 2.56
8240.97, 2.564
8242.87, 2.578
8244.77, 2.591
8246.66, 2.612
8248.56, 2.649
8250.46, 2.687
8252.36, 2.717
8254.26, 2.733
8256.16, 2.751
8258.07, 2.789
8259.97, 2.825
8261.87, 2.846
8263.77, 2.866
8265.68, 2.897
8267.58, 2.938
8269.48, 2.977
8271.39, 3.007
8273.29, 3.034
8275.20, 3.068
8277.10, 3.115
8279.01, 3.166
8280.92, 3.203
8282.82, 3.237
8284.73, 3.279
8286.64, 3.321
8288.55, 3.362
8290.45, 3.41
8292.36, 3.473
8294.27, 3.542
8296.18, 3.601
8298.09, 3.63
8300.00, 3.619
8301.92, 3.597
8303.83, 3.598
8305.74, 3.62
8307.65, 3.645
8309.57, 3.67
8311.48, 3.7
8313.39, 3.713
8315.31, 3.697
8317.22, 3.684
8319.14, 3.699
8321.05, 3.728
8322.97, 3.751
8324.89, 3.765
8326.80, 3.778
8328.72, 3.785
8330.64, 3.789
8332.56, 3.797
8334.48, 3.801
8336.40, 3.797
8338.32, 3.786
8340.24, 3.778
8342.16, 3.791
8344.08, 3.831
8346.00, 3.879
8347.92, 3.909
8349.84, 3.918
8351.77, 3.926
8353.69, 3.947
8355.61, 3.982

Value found 1.52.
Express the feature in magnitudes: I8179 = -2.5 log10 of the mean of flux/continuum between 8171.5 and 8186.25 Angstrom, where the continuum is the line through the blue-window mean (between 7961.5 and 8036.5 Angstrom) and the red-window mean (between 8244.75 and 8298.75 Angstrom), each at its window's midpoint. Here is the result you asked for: 0.233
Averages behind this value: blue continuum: 2.43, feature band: 2.29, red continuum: 3.05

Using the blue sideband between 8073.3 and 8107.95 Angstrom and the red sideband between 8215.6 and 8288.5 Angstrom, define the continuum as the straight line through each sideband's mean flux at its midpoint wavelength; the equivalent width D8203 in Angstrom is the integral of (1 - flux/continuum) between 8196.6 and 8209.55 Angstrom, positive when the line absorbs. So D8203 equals 1.3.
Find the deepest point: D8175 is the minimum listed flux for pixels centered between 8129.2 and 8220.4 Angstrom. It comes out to 2.197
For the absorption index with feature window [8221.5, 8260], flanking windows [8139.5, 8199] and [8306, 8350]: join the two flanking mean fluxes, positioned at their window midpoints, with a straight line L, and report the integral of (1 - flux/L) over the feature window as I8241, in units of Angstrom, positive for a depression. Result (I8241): 5.2 Angstrom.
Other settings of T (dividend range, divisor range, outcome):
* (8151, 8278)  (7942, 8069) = 1.08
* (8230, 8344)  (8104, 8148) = 1.47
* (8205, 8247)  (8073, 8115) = 1.08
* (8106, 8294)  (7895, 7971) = 1.09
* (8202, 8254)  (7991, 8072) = 1.07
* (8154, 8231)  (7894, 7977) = 1.01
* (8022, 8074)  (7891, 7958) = 1.02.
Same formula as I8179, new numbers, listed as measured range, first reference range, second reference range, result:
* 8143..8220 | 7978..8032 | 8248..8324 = 0.25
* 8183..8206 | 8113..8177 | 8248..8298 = 0.12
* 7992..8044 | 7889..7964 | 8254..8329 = 0.14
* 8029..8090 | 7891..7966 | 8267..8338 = 0.17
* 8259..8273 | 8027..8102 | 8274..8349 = 0.16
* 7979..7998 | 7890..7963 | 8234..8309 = 0.05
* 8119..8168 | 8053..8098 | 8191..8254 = 0.05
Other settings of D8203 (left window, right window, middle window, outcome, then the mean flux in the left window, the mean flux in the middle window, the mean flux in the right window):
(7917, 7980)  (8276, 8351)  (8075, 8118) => 9.0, 2.49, 2.33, 3.63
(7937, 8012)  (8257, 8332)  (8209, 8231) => 5.6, 2.44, 2.37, 3.4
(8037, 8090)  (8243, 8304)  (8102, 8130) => 3.1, 2.43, 2.3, 3.09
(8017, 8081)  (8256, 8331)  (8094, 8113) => 2.4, 2.43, 2.3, 3.38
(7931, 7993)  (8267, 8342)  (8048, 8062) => 1.2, 2.48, 2.53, 3.52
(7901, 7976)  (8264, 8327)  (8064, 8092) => 4.6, 2.48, 2.38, 3.43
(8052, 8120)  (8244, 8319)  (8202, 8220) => 3.4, 2.38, 2.36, 3.21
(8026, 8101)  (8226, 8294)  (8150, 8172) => 2.3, 2.41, 2.36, 2.87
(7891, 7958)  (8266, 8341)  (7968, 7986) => 0.7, 2.48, 2.52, 3.51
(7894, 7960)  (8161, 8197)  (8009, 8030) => 0.4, 2.48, 2.38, 2.34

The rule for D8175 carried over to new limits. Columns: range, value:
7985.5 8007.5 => 2.345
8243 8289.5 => 2.591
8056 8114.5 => 2.223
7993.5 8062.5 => 2.337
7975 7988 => 2.415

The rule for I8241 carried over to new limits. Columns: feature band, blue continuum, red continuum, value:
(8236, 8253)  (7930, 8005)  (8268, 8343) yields 3.7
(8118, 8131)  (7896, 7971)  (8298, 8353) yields 3.2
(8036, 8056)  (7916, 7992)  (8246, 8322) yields 1.8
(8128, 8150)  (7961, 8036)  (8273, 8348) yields 4.7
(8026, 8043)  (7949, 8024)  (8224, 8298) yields 0.8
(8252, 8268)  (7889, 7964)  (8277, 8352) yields 3.0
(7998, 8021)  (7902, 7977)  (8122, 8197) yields 0.7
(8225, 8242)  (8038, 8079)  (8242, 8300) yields 2.5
